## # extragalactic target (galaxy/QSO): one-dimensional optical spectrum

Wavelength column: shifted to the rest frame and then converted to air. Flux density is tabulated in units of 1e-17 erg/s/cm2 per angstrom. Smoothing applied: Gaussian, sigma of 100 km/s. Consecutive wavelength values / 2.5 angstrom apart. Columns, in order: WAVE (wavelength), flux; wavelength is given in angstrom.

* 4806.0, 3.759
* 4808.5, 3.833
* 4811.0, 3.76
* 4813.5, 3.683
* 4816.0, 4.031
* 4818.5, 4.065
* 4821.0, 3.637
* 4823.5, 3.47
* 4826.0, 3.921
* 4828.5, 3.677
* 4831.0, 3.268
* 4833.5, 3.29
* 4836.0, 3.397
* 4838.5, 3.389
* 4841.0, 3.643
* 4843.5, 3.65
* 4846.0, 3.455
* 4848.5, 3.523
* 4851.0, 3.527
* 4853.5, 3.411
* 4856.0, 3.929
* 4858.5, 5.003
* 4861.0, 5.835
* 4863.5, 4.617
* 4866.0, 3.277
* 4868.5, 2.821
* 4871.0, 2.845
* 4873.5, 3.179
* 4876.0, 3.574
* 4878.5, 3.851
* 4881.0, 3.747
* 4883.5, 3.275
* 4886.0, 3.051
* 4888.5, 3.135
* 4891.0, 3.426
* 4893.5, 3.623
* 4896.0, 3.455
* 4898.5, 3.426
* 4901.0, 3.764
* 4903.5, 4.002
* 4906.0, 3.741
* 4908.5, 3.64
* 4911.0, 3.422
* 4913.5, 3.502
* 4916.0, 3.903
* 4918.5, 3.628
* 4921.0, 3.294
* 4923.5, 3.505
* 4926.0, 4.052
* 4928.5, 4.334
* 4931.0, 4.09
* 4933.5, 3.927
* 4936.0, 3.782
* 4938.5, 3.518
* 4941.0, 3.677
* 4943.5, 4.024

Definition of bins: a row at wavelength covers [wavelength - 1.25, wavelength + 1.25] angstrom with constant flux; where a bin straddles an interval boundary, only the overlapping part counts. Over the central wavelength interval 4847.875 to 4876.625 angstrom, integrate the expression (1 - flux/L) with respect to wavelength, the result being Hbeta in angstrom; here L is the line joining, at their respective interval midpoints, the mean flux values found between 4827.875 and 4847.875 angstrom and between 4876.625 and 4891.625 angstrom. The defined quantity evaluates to -3.0 angstrom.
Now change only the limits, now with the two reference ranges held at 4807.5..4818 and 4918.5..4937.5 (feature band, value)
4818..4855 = 2.84 angstrom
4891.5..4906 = 0.71 angstrom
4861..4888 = 2.19 angstrom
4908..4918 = 0.58 angstrom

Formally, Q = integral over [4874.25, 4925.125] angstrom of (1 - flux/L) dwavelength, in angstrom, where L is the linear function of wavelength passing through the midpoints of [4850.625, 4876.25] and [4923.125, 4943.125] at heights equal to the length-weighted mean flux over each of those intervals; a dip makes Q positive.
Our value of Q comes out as 4.14 angstrom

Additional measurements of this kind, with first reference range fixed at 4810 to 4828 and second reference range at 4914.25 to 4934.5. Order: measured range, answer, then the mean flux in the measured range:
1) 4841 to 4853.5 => 0.87 angstrom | 3.54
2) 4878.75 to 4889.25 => 1.25 angstrom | 3.36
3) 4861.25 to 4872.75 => 0.65 angstrom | 3.59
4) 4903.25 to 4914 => 0.52 angstrom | 3.64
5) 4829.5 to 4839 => 1.14 angstrom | 3.34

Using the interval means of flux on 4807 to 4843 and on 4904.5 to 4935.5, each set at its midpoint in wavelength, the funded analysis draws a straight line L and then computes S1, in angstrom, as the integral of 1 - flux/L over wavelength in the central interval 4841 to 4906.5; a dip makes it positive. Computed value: 0.8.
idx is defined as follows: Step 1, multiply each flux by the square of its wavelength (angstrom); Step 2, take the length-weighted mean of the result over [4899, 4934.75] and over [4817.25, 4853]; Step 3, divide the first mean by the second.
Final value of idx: 1.1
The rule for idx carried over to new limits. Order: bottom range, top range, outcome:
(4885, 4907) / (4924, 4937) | 1.16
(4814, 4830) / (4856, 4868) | 1.20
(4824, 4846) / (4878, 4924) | 1.03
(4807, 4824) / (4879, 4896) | 0.92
